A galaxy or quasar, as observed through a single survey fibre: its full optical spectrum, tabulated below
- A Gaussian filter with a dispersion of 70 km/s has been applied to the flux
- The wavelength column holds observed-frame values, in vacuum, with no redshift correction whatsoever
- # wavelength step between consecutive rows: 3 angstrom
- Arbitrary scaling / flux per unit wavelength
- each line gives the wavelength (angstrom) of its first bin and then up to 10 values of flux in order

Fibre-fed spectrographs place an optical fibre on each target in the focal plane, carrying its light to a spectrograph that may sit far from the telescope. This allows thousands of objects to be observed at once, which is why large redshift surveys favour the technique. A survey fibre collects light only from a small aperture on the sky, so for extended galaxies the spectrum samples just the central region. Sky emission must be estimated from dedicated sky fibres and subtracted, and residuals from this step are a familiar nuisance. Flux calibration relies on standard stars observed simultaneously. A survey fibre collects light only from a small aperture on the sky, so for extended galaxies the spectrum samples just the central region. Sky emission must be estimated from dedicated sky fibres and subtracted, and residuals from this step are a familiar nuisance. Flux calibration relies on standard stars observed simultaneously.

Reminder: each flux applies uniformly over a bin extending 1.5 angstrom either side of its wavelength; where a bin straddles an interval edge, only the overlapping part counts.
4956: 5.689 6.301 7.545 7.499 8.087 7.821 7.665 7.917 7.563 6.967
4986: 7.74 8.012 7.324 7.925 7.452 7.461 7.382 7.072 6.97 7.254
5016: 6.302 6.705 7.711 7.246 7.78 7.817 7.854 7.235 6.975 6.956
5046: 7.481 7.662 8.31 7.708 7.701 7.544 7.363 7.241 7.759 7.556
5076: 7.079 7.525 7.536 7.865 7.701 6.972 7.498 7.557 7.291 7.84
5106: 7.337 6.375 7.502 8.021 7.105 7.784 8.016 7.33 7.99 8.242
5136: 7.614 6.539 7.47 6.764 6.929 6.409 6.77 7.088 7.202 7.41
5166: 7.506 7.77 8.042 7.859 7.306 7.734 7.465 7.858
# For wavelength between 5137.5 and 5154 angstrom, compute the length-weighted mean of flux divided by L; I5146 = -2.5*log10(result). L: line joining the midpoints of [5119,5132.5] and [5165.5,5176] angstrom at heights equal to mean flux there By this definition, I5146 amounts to 0.15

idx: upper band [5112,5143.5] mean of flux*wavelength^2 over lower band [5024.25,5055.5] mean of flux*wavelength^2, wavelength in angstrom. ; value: 1.04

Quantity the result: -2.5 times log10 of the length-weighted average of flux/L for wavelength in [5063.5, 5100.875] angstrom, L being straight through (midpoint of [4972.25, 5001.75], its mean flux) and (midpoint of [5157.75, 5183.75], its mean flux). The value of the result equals 0.02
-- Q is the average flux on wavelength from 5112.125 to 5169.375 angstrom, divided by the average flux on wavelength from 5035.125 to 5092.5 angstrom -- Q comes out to 0.98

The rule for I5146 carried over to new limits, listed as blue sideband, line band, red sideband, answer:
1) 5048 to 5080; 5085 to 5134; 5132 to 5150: -0.026 mag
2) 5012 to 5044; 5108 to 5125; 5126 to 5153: -0.035 mag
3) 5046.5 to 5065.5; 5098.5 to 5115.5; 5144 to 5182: 0.022 mag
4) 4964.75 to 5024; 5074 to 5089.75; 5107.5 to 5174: -0.020 mag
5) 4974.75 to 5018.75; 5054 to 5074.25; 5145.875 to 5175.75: -0.032 mag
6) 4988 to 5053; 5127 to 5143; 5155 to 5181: -0.009 mag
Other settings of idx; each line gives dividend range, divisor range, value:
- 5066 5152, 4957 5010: 1.04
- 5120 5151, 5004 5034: 1.07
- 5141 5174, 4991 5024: 1.06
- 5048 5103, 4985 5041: 1.05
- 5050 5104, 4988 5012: 1.05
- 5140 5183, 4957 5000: 1.04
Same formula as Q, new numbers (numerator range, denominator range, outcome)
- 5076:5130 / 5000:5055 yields 1.02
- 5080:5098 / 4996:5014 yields 1.03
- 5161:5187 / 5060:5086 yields 1.02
